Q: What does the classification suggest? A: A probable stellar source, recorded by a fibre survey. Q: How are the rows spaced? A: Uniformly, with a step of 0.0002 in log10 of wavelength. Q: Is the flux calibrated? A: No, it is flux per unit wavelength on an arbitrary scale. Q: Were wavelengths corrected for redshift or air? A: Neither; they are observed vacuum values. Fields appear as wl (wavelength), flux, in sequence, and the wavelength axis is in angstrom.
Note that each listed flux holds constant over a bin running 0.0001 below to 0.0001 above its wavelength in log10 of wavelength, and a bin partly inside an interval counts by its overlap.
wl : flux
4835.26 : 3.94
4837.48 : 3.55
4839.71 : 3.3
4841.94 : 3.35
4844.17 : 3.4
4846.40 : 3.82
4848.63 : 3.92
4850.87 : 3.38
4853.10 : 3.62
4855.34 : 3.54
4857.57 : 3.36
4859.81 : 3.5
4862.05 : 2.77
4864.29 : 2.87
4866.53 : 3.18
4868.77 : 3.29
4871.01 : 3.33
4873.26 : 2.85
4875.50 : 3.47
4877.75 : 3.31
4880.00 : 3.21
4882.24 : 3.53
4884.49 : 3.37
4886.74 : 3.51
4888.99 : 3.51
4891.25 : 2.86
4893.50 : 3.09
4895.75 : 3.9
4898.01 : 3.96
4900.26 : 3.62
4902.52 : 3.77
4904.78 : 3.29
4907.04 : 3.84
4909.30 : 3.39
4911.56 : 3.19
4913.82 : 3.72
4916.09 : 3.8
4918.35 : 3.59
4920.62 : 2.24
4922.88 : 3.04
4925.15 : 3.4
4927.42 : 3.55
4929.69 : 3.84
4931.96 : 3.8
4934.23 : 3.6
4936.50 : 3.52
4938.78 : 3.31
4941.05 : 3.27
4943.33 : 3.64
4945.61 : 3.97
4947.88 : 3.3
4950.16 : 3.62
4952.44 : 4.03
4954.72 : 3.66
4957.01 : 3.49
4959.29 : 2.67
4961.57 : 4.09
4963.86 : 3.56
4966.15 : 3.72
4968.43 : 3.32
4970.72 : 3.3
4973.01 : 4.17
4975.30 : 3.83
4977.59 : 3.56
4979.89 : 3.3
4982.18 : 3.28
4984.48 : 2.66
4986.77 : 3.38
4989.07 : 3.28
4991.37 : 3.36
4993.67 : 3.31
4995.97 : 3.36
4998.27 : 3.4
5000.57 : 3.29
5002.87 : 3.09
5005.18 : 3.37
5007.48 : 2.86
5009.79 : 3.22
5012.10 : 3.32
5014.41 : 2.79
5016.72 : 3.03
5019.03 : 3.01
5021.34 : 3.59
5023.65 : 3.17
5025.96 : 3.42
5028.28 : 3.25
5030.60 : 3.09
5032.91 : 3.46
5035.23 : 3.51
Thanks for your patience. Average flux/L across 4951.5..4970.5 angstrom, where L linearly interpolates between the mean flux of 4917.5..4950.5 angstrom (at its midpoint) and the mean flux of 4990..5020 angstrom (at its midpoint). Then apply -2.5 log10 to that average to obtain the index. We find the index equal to -0.064 mag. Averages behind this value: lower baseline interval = 3.44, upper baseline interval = 3.19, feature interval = 3.55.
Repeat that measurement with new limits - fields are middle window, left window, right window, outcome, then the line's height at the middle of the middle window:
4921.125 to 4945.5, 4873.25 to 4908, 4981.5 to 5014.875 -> -0.040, 3.36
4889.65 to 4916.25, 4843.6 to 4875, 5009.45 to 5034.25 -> -0.068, 3.31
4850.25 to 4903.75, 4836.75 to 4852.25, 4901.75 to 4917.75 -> 0.058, 3.55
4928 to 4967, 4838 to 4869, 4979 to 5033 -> -0.098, 3.28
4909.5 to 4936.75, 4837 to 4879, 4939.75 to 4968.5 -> 0.020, 3.5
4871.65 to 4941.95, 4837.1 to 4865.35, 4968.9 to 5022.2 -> -0.021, 3.37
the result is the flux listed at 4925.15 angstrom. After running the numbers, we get 3.4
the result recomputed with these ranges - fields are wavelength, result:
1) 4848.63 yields 3.92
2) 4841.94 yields 3.35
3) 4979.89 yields 3.3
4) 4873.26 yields 2.85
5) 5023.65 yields 3.17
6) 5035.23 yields 3.51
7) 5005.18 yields 3.37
